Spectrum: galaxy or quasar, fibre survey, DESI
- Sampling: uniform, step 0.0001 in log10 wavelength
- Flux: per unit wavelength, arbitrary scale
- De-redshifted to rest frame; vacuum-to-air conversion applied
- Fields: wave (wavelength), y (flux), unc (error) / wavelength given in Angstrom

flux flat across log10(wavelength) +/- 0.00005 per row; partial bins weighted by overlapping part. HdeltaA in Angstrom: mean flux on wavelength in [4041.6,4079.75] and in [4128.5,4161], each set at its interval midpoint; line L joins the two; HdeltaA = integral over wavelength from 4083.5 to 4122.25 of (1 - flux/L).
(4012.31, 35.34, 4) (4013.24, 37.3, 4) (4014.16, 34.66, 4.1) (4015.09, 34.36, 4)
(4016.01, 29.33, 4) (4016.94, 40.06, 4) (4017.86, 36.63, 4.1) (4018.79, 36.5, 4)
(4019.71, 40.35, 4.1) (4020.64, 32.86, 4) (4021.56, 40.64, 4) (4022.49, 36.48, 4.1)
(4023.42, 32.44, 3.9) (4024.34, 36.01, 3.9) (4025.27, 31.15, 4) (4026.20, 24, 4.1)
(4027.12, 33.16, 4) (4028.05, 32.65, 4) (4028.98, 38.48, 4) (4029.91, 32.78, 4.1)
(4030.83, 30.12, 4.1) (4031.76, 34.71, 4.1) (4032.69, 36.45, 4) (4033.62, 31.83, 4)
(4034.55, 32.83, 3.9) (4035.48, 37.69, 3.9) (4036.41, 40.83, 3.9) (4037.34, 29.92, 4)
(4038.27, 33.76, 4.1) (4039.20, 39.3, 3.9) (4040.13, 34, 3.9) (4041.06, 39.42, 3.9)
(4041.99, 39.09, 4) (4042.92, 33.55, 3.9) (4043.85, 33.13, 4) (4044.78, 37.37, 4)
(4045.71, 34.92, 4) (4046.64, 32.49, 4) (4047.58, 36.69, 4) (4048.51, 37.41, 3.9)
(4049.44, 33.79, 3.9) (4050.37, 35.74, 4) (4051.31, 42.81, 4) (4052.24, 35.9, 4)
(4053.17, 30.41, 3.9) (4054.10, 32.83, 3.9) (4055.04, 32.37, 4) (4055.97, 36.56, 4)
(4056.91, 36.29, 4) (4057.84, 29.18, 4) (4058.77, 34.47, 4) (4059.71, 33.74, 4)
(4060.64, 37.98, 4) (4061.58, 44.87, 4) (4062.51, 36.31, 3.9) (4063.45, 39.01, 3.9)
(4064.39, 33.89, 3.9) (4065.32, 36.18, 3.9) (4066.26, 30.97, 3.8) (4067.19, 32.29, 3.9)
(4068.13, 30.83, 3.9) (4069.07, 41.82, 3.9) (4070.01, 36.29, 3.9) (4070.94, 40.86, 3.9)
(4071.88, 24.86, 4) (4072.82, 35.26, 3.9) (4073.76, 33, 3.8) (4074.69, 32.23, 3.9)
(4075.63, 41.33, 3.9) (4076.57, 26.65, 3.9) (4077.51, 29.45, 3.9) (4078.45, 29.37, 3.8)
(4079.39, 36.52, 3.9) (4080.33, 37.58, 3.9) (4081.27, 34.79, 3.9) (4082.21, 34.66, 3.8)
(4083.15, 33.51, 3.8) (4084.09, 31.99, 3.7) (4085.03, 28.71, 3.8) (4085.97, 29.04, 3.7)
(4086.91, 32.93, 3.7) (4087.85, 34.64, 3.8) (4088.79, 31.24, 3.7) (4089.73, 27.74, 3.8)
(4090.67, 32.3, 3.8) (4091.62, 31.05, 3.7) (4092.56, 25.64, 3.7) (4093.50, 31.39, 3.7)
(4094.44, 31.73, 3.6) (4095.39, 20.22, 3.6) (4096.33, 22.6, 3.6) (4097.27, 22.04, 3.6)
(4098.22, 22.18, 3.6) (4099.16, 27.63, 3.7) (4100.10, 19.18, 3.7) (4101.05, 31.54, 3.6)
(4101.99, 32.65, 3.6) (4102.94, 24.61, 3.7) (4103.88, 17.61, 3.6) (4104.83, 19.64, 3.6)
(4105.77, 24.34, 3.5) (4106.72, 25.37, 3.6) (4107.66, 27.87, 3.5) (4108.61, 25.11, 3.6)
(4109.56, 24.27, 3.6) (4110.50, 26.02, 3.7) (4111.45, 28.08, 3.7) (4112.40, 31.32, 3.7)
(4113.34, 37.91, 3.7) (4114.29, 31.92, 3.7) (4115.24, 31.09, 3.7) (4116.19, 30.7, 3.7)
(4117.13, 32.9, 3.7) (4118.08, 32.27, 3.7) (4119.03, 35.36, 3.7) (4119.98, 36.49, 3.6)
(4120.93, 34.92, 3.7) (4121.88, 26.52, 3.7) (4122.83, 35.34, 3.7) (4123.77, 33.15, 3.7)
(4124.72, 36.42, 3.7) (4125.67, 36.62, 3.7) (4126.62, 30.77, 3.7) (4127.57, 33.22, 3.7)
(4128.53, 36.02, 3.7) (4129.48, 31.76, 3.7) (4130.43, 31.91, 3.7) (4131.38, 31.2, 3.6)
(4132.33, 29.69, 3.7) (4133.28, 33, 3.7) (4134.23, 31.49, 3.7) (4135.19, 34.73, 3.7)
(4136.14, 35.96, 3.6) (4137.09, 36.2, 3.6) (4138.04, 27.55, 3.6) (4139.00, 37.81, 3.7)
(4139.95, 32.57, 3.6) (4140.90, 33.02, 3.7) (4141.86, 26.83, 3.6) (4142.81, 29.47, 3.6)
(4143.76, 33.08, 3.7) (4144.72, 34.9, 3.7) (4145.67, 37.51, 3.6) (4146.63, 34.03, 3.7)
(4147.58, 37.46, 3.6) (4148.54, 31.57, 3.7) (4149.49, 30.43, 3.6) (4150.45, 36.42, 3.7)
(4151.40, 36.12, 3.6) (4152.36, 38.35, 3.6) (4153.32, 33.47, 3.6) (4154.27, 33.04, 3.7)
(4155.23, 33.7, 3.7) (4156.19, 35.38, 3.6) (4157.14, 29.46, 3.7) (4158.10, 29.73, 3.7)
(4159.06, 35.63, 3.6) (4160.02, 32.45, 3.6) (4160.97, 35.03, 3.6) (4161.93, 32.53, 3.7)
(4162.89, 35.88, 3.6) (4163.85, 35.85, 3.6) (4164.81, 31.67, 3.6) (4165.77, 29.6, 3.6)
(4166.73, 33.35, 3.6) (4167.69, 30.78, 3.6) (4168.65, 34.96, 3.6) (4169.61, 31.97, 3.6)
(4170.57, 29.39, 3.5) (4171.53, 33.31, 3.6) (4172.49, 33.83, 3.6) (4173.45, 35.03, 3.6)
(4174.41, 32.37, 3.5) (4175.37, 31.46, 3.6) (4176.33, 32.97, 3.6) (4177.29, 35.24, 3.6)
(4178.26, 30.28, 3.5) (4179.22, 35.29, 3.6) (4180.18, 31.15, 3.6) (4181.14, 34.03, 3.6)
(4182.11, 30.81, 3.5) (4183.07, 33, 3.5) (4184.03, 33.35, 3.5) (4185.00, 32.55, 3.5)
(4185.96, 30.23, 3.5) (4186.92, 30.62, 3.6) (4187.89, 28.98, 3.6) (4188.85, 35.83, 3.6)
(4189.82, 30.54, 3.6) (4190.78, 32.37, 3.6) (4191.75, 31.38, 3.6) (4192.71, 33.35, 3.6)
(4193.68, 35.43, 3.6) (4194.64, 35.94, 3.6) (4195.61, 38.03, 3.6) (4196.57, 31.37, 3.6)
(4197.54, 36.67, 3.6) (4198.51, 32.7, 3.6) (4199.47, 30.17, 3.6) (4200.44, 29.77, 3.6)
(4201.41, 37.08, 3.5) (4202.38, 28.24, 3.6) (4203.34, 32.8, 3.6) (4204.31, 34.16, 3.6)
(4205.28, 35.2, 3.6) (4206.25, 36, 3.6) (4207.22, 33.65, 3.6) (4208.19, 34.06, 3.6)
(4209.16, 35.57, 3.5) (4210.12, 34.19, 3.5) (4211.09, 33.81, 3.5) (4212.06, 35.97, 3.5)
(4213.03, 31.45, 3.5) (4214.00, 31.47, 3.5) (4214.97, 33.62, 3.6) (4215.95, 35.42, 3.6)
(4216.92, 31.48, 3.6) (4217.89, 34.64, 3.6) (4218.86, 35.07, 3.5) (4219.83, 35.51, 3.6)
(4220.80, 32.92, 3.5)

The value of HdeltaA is 6.2 Angstrom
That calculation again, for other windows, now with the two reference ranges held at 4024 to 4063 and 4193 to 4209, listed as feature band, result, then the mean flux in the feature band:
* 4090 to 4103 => 2.9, 26.8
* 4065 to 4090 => 1.1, 33.2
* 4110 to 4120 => 0.7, 32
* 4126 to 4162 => 1.0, 33.3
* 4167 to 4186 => 0.8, 32.7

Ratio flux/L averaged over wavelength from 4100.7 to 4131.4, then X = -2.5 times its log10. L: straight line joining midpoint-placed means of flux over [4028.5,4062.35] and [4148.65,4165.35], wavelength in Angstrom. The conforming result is 0.13 mag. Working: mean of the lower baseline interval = 35.4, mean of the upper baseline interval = 33.8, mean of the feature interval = 30.4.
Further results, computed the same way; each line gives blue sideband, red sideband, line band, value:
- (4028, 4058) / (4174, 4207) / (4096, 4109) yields 0.36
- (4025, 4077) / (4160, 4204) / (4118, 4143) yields 0.02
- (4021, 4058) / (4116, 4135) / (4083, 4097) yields 0.15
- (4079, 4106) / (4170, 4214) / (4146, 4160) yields -0.09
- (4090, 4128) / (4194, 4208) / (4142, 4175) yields -0.06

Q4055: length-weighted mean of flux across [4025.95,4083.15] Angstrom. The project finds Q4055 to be 34.7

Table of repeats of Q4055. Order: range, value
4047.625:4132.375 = 31.8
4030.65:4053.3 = 35.5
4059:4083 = 34.8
